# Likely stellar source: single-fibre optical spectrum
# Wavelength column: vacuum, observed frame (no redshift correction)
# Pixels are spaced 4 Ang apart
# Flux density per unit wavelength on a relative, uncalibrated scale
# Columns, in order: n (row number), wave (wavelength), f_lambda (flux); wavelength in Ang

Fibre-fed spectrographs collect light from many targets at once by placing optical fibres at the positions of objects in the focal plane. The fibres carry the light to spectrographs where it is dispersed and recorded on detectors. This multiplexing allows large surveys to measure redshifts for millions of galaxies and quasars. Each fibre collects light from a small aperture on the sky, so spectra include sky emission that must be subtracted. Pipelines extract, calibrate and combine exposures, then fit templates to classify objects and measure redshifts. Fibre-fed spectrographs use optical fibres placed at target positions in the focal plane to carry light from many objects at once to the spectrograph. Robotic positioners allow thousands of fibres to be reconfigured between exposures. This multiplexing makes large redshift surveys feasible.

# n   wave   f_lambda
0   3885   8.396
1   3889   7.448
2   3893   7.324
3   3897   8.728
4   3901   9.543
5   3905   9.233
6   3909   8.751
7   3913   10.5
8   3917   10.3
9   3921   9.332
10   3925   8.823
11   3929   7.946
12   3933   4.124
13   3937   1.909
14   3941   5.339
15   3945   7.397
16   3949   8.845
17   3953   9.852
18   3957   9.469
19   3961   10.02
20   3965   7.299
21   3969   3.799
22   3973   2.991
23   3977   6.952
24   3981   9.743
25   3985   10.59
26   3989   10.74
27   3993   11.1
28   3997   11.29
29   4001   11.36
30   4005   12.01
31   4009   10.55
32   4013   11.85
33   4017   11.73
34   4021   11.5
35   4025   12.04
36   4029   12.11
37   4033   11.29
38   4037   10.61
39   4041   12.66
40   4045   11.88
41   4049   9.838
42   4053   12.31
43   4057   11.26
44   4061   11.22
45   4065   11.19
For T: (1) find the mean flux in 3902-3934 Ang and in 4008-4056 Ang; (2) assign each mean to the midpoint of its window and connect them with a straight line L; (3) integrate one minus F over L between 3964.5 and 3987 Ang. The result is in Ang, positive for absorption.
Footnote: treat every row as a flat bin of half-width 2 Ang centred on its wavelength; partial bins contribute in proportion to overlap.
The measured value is 7.4 Ang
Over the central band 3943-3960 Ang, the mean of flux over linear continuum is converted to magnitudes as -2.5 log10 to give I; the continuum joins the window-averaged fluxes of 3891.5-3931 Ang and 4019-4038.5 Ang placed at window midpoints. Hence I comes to 0.11 mag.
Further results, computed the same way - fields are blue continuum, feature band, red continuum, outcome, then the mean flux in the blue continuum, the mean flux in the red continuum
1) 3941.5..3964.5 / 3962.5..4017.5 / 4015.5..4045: 0.10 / 8.75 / 11.7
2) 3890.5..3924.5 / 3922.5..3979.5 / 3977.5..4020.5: 0.42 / 9.17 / 11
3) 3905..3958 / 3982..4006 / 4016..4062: -0.11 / 7.91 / 11.5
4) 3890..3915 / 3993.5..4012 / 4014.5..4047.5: -0.02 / 8.95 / 11.7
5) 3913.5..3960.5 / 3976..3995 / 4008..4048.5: -0.02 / 7.75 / 11.6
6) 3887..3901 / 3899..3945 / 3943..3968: 0.07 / 8.08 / 8.61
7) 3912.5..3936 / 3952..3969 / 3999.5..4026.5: 0.12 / 8.1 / 11.6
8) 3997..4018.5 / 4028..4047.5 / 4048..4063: -0.03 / 11.5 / 11.2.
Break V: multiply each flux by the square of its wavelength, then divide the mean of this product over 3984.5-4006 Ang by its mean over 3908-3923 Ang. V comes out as 1.2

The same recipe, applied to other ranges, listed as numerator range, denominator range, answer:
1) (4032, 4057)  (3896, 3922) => 1.28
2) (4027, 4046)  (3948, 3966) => 1.32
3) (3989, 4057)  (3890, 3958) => 1.50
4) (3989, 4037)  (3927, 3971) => 1.71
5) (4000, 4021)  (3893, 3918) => 1.30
